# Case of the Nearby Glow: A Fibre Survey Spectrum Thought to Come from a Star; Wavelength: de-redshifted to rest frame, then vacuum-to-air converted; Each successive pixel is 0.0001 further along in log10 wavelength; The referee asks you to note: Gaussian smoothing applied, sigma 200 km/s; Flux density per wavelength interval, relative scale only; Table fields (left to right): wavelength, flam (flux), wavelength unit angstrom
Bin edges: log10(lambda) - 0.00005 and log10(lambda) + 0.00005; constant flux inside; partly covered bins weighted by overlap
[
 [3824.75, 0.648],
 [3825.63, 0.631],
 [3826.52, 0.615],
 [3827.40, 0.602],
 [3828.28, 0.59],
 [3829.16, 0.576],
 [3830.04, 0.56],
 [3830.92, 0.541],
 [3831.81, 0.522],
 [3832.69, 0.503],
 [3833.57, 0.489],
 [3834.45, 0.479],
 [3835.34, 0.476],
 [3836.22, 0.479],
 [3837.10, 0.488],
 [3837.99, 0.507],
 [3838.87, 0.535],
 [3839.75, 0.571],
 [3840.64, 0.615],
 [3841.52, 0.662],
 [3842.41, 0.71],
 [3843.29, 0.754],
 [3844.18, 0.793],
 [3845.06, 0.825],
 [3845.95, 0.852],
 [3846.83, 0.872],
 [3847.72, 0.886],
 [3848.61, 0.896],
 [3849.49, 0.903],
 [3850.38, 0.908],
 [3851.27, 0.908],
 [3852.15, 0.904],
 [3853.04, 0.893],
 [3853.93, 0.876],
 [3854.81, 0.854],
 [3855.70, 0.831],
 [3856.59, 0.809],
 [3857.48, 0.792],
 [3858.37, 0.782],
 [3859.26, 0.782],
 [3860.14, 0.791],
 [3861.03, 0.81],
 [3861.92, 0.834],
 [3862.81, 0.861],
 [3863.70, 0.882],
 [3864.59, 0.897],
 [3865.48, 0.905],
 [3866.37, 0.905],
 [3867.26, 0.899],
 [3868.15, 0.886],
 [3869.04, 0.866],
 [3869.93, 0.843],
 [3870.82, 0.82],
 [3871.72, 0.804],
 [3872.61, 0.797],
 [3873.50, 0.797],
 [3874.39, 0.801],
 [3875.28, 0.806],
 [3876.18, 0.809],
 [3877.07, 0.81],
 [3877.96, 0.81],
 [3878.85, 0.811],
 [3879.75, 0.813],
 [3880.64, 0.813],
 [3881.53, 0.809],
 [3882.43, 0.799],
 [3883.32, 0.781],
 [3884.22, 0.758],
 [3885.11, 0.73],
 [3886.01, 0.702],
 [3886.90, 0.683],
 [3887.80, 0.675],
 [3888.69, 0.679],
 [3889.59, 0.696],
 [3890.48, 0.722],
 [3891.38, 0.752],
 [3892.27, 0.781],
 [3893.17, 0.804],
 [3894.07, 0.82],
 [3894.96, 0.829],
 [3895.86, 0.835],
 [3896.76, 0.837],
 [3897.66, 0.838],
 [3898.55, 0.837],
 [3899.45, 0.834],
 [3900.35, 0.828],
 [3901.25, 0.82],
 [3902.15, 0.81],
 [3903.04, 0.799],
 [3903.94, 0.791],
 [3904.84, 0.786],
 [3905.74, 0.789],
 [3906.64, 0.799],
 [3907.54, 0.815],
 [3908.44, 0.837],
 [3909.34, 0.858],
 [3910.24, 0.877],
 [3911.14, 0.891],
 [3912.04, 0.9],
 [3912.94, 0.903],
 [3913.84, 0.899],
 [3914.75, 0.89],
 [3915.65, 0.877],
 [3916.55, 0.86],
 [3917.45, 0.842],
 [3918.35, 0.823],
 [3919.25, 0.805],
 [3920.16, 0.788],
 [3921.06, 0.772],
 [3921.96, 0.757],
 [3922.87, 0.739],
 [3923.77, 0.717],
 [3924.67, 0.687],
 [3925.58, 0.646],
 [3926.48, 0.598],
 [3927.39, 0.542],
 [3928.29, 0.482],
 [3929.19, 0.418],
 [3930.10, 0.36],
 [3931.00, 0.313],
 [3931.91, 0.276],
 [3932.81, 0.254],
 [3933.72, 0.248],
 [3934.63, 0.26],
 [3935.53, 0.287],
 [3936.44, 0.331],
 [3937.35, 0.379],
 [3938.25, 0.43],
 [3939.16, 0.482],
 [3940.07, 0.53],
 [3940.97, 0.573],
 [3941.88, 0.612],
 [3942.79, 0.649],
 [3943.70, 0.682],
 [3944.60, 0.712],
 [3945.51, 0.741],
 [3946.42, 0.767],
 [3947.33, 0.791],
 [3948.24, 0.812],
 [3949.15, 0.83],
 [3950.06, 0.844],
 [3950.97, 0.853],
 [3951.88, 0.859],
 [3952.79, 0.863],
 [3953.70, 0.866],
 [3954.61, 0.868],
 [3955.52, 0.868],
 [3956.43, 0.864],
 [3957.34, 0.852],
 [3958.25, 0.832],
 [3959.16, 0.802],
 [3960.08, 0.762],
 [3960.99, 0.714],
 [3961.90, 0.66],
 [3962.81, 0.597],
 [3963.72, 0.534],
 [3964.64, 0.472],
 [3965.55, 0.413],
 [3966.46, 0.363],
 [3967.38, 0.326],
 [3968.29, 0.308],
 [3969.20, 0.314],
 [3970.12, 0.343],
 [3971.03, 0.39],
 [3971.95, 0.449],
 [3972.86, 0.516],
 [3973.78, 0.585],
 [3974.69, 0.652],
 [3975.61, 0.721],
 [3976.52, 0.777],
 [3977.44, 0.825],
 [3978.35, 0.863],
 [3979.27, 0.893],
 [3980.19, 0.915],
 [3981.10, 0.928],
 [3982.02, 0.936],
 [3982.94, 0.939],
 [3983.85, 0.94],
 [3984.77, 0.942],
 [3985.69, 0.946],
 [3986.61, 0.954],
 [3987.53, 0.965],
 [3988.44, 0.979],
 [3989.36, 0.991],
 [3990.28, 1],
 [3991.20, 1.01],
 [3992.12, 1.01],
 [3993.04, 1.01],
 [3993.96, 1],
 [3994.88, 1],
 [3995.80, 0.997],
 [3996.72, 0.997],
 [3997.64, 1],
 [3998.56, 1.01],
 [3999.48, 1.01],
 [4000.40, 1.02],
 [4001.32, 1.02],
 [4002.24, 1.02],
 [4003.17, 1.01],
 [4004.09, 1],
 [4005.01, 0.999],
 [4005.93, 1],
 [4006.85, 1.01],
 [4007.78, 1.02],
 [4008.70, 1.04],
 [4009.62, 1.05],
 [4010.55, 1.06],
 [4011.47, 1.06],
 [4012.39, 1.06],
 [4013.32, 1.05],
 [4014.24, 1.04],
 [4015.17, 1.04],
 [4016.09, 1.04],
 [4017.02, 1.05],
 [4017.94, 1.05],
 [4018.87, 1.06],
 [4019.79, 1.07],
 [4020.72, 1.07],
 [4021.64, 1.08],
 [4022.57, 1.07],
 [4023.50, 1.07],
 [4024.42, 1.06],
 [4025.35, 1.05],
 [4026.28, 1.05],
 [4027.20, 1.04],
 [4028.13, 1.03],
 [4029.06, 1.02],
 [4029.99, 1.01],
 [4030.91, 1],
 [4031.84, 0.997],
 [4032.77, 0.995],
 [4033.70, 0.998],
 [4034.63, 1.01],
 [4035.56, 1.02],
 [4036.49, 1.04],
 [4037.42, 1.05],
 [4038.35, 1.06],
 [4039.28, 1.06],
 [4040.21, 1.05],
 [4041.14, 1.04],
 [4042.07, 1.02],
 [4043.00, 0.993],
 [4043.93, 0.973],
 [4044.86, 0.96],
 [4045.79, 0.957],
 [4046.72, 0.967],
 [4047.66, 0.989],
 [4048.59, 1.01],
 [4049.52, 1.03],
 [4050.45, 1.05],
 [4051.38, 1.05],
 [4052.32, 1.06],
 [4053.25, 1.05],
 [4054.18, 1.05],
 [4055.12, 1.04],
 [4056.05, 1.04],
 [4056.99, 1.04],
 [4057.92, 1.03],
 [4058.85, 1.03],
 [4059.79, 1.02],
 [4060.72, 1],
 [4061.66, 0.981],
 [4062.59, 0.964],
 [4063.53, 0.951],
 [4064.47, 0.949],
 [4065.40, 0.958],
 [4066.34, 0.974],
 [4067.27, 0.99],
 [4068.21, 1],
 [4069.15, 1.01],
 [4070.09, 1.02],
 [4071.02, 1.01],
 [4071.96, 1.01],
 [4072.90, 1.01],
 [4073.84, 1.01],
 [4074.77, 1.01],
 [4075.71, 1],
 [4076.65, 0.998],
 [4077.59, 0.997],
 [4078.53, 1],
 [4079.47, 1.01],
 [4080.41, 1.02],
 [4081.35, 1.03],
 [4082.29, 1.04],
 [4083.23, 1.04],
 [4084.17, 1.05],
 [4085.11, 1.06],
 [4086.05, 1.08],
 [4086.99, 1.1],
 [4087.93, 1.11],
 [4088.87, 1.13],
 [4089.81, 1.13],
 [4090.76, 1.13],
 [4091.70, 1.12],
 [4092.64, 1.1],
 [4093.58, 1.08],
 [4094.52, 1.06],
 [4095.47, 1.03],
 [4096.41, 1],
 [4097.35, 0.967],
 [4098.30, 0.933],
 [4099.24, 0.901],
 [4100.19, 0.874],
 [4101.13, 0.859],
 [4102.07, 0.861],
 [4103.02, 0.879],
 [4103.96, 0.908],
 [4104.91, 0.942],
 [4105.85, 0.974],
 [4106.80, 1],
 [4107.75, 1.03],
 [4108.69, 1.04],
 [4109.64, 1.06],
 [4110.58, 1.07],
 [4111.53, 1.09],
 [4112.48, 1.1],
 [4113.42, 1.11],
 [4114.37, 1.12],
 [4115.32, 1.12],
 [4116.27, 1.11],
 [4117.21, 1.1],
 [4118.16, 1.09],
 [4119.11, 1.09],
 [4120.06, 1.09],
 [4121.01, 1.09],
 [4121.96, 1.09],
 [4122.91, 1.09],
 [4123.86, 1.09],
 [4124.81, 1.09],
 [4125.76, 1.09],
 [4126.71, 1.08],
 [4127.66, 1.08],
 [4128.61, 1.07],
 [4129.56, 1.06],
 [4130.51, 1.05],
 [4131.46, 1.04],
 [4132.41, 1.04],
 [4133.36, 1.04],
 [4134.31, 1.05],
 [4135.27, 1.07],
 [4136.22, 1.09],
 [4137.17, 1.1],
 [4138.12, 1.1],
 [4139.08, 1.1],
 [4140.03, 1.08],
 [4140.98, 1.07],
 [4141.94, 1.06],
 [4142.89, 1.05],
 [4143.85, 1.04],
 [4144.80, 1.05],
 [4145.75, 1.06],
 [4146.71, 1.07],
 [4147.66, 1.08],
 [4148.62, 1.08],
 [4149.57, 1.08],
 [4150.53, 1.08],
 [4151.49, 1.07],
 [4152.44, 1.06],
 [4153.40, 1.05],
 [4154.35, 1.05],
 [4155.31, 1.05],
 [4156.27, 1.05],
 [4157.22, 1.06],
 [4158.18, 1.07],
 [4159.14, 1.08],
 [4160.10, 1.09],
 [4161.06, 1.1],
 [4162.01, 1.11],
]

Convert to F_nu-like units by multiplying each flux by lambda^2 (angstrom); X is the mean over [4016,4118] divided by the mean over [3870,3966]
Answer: 1.53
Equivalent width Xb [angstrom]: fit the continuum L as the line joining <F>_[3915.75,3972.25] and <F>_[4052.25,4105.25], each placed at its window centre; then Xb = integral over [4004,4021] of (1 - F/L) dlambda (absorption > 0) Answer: -4.7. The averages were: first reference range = 0.612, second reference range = 1.01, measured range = 1.04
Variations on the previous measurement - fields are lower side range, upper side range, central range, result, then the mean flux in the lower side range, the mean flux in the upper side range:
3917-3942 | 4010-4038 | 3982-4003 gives -2.82 angstrom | 0.533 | 1.04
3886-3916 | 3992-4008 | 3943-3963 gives 2.62 angstrom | 0.81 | 1.01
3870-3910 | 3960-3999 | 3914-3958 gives 7.02 angstrom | 0.792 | 0.767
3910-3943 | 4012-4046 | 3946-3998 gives 1.24 angstrom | 0.611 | 1.03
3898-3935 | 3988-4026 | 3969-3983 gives 3.53 angstrom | 0.709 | 1.03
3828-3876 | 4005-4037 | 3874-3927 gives 2.55 angstrom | 0.754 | 1.04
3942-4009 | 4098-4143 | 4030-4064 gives -3.25 angstrom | 0.813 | 1.04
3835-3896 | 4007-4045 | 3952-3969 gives 4.90 angstrom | 0.784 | 1.04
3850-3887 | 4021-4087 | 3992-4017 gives -1.38 angstrom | 0.827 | 1.02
